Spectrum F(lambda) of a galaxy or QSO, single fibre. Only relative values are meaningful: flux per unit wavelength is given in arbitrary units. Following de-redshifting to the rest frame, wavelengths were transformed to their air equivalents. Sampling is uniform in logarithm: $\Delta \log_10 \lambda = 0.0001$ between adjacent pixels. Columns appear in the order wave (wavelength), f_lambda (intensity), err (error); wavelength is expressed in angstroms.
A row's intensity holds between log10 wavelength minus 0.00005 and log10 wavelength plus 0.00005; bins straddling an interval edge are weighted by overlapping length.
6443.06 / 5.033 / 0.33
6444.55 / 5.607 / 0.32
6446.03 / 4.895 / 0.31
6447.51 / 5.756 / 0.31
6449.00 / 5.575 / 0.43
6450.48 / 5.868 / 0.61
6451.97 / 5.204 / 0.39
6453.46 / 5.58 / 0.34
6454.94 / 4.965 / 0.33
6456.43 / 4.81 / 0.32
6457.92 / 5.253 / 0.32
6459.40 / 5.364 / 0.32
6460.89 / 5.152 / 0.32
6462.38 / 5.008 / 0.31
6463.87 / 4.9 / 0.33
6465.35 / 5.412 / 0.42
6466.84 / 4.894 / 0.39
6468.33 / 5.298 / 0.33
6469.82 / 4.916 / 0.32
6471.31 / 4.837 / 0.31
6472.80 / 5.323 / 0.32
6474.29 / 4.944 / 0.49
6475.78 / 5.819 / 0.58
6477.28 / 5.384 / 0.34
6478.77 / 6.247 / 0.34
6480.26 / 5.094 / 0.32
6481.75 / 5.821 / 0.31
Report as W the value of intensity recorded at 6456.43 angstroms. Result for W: 4.81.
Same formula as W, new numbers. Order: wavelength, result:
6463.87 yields 4.9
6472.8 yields 5.323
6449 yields 5.575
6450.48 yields 5.868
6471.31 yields 4.837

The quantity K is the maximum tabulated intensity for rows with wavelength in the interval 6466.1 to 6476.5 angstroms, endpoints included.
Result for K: 5.819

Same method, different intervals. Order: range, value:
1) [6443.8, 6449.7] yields 5.756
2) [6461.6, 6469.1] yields 5.412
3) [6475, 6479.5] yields 6.247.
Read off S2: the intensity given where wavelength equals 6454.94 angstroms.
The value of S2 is 4.965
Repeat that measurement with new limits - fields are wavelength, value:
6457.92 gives 5.253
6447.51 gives 5.756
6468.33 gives 5.298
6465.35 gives 5.412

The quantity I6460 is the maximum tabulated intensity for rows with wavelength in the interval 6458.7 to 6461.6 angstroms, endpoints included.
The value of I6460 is 5.364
